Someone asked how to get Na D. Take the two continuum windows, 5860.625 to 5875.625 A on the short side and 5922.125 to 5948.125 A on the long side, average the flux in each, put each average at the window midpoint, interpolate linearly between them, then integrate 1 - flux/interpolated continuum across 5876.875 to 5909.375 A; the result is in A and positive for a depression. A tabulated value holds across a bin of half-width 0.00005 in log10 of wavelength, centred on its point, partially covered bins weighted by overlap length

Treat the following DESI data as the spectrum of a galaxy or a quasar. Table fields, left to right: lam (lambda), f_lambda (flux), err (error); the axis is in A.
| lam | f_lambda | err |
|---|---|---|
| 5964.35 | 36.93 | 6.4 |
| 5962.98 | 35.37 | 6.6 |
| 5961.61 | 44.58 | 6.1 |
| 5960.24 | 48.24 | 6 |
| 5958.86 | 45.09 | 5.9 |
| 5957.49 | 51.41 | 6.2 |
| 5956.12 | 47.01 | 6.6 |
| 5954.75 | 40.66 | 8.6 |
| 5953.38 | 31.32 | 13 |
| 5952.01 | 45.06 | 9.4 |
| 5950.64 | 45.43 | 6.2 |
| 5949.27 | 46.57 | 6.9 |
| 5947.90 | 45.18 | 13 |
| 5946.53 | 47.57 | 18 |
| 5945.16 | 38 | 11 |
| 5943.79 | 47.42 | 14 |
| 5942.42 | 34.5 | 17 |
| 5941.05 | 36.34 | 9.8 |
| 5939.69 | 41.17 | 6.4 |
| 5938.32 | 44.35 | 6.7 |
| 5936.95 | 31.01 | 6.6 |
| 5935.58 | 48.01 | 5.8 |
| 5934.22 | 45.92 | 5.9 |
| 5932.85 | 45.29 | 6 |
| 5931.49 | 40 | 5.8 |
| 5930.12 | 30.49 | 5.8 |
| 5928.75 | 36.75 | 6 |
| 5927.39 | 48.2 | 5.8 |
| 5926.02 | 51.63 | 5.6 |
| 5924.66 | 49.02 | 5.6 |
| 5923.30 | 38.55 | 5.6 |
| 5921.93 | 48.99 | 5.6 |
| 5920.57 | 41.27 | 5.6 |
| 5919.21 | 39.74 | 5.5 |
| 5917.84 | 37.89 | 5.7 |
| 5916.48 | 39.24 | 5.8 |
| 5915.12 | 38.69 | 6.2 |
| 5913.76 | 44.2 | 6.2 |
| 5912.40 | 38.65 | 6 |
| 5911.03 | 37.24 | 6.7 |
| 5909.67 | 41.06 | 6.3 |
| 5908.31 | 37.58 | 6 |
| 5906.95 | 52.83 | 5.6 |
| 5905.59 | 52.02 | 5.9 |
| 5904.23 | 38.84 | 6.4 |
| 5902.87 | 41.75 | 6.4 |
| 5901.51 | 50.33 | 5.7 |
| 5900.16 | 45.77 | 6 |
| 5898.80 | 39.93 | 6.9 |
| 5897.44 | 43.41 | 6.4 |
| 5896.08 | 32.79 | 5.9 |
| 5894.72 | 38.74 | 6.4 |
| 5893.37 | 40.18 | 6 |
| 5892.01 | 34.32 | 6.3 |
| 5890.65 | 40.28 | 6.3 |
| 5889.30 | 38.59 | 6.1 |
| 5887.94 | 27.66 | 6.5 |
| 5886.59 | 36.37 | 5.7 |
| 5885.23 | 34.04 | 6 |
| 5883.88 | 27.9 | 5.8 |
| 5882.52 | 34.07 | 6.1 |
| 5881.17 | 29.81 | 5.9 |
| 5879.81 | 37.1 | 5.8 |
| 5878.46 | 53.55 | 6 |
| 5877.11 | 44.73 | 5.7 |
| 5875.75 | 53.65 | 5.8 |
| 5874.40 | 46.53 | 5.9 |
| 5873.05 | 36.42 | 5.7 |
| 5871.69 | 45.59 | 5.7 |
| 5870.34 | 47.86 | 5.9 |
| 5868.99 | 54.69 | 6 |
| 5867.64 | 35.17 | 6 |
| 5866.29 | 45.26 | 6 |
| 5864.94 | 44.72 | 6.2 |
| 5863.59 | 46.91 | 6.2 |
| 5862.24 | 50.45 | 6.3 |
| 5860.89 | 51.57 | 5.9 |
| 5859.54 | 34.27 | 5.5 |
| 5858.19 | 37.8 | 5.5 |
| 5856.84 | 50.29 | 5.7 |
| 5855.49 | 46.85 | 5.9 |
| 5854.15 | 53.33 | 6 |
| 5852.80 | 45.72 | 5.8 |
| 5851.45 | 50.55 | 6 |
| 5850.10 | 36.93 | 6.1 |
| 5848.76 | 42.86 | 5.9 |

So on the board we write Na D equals 3.6 A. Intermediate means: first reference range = 46.1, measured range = 39.7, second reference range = 42.1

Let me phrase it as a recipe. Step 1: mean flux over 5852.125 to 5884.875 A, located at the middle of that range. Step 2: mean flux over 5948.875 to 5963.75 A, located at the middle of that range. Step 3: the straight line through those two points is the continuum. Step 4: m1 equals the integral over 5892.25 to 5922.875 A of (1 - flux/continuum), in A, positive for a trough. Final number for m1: 1.4 A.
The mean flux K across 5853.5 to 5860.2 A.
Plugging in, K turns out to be 44.5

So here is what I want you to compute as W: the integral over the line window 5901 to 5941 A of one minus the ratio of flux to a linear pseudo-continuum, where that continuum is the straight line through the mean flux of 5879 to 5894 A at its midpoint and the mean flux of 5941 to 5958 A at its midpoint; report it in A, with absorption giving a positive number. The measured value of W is -3.2 A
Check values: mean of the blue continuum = 34.7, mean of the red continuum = 43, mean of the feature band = 42.3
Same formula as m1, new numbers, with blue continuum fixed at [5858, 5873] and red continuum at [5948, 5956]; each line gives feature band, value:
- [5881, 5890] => 2.33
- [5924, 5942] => 0.39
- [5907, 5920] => 1.03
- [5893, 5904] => 0.59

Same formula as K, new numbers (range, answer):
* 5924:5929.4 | 46.5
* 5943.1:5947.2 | 44.3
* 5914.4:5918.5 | 38.7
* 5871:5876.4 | 45.5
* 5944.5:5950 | 44.4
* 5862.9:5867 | 45.6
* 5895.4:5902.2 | 42.5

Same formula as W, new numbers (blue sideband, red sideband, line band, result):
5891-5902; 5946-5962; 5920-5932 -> 0.0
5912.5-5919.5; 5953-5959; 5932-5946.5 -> 0.2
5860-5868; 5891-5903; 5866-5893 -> 2.1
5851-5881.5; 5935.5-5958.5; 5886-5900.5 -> 2.1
